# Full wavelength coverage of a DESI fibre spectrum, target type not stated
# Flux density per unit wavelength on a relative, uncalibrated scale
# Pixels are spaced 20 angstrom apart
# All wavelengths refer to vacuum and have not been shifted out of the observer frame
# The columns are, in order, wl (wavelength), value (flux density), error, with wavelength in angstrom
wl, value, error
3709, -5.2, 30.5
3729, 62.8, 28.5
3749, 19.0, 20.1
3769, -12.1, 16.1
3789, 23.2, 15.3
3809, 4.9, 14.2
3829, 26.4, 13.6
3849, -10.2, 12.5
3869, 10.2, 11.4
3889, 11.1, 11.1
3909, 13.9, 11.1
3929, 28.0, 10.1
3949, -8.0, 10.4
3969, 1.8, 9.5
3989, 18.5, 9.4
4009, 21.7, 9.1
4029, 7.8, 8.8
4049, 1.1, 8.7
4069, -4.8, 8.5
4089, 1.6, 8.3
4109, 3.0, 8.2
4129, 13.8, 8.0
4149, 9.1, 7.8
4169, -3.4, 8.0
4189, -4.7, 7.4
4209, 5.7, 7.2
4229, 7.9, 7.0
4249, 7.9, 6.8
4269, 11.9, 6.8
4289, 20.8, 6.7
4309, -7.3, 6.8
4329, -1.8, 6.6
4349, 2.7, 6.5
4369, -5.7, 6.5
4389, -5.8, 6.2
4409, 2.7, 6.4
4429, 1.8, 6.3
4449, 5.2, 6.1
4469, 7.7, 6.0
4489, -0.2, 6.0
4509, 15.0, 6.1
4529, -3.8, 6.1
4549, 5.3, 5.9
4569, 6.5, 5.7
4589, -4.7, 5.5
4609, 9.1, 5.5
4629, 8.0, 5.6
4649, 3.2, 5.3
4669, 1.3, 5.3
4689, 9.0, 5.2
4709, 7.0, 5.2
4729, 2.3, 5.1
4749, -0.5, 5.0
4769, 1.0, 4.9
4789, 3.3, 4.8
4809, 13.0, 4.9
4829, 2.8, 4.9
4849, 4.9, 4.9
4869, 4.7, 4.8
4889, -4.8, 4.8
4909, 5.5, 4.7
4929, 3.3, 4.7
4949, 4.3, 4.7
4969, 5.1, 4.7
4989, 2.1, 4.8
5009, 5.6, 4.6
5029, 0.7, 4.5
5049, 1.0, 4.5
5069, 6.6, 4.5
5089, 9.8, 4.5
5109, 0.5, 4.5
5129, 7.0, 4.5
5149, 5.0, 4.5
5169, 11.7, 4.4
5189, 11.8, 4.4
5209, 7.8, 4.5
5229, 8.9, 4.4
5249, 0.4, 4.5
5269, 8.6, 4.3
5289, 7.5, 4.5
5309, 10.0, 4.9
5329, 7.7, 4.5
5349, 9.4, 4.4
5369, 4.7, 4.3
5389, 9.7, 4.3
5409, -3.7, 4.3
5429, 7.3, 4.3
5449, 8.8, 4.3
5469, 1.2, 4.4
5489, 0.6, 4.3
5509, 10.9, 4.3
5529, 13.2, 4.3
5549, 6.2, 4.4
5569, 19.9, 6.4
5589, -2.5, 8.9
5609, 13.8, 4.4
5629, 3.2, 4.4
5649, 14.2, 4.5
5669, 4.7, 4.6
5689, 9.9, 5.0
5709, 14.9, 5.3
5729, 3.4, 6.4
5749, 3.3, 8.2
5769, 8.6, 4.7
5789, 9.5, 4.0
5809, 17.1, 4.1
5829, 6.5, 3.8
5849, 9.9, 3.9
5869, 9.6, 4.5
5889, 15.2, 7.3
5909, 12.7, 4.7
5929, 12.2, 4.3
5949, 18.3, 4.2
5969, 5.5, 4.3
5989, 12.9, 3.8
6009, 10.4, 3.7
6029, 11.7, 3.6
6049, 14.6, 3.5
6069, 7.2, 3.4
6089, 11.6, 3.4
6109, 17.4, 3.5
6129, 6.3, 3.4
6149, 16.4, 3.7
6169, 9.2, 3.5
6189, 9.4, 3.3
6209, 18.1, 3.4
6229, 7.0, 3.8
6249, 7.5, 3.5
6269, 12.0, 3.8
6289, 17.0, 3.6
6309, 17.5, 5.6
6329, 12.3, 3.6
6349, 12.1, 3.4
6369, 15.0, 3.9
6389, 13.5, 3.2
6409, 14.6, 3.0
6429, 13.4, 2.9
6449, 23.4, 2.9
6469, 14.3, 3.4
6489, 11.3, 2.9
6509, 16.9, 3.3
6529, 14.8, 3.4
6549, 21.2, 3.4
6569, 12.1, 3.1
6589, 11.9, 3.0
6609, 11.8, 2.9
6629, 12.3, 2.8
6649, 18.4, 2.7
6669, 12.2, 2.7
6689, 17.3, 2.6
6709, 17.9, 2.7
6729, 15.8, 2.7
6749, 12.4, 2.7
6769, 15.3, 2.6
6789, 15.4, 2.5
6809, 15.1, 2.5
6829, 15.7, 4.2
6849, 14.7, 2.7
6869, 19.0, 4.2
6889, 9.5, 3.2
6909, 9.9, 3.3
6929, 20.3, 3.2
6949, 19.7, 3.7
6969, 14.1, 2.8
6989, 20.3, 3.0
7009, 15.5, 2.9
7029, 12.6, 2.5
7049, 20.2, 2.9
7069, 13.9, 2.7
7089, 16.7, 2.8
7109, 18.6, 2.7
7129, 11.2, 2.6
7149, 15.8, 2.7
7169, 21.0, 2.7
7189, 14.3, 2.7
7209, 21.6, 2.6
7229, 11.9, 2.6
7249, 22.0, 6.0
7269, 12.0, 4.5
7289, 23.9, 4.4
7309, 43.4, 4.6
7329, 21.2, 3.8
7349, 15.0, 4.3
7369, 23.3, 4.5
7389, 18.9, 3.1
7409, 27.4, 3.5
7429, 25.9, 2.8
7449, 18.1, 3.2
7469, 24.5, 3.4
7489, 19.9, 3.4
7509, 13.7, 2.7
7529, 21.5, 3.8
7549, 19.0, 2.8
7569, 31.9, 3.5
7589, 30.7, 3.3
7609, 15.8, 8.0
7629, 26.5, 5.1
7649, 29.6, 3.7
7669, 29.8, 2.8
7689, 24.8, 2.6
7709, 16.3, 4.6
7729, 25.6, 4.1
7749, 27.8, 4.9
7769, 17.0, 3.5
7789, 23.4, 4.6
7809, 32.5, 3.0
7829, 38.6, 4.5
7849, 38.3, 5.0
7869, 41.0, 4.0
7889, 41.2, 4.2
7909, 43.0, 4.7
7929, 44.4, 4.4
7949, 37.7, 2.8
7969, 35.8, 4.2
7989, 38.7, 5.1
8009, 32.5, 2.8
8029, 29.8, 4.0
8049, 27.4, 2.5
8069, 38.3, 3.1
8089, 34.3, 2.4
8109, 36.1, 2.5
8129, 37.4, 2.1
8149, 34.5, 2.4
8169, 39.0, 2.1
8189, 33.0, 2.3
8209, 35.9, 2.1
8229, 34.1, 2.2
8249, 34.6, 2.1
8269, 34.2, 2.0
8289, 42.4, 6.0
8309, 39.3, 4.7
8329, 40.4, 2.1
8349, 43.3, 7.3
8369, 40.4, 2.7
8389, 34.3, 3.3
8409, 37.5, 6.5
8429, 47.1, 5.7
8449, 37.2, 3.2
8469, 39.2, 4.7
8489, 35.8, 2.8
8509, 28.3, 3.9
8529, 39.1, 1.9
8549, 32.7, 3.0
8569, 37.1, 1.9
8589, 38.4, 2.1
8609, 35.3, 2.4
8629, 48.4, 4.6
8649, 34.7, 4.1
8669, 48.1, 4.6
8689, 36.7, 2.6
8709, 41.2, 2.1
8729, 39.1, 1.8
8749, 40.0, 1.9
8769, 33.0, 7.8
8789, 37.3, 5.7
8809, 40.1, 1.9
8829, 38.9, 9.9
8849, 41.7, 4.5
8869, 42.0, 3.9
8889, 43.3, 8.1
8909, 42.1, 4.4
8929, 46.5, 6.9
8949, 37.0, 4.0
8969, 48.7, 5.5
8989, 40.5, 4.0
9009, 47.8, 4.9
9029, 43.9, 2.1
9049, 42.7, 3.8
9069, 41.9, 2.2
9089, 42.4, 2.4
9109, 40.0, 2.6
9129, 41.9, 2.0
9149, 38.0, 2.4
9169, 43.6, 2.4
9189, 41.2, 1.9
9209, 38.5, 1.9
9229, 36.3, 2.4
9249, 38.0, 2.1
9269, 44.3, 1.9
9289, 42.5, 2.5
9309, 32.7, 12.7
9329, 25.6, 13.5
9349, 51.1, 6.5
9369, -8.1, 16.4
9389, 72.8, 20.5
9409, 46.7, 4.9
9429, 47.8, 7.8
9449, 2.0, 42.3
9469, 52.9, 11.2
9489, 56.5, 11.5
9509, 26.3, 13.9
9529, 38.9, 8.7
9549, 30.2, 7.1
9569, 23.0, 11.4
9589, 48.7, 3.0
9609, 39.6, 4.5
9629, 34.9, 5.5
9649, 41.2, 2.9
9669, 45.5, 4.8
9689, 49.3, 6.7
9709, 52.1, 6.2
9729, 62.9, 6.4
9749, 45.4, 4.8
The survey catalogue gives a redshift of 0.959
